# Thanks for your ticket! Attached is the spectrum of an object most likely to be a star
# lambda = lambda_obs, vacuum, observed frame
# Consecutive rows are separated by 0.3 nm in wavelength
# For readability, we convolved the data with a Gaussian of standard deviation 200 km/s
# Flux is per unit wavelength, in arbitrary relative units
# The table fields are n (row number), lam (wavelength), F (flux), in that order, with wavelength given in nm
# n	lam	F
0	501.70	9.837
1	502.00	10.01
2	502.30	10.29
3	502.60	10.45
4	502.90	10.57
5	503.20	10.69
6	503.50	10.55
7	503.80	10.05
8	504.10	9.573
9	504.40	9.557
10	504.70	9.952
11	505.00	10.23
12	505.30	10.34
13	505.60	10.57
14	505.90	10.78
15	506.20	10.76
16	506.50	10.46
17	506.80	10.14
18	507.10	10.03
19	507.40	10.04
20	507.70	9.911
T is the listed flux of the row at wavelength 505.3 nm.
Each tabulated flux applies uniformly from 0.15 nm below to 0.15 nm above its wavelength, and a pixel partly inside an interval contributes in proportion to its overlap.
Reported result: 10.34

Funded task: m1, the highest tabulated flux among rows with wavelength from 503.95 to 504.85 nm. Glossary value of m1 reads 9.952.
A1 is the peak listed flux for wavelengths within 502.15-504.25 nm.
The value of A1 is 10.69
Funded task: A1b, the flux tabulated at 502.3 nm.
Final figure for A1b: 10.29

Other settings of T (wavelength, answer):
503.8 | 10.05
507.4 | 10.04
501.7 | 9.837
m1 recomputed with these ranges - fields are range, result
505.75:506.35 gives 10.78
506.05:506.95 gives 10.76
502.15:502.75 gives 10.45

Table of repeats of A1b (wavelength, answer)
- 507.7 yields 9.911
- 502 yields 10.01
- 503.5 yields 10.55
